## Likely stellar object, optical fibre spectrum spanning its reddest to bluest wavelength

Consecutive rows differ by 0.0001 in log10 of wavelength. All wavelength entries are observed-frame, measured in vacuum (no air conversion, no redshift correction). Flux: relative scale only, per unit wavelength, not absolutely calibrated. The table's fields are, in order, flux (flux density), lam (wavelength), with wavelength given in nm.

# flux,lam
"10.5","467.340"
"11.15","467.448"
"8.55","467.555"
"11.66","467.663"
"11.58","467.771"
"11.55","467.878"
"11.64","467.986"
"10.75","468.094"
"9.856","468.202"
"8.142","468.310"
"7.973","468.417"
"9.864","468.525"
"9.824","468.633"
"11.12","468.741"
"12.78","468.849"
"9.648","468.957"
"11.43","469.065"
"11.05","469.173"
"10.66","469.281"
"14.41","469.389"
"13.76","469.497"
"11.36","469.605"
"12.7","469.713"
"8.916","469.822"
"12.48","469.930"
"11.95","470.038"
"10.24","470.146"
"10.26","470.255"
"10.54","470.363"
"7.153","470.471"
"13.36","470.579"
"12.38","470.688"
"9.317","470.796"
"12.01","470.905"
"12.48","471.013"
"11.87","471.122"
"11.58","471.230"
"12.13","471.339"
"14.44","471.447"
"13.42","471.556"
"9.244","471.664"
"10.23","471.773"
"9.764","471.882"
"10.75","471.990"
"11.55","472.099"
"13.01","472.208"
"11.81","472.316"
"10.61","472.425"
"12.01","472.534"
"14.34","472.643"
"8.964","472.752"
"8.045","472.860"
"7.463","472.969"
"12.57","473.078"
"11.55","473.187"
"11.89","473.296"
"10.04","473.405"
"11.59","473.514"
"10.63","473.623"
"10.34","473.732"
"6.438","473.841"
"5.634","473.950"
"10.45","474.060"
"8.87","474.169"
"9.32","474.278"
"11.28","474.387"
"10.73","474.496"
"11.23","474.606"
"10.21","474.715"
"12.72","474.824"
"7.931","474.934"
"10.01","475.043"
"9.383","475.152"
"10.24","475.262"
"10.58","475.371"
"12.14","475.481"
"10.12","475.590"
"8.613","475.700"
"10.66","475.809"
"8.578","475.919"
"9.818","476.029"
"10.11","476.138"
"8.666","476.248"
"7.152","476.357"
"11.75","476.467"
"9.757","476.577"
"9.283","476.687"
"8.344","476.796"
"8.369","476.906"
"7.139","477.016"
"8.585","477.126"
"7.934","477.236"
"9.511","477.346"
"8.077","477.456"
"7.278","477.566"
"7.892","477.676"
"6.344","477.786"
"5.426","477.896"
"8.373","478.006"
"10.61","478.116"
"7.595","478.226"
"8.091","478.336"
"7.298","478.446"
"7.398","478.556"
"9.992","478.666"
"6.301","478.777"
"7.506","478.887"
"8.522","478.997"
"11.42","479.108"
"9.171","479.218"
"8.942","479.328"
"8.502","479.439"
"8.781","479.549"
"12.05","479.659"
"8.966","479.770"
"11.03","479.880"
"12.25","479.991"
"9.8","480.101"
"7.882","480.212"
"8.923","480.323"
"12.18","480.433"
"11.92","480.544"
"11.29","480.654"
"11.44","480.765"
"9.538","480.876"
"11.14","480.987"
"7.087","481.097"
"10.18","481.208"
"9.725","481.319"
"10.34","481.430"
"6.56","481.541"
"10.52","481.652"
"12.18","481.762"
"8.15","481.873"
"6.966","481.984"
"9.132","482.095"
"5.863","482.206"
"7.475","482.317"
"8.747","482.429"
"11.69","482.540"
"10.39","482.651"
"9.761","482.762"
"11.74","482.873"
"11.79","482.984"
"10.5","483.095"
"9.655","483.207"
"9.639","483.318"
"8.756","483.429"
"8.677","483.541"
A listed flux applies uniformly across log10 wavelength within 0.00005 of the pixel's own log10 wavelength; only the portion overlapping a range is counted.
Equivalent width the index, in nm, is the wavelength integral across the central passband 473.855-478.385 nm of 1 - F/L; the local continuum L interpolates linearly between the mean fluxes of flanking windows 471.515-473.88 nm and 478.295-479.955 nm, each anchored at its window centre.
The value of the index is 0.33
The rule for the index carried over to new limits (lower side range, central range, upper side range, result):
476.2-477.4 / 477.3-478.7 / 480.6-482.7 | 0.15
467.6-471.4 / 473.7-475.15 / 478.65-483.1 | 0.12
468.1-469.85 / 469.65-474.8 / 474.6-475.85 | -0.12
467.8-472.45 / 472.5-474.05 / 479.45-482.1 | 0.10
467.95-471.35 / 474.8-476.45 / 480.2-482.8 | 0.08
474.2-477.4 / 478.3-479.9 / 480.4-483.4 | 0.14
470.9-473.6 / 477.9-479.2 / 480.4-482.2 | 0.24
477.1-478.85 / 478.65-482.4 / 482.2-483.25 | -0.20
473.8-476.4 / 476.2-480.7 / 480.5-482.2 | 0.33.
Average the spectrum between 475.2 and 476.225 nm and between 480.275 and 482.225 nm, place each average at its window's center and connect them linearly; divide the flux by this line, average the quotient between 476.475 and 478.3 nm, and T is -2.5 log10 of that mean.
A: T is 0.20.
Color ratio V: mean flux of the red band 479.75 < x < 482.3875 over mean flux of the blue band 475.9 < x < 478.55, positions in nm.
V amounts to 1.1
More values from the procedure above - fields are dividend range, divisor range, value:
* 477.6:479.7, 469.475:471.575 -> 0.73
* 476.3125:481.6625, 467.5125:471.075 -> 0.83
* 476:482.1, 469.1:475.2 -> 0.84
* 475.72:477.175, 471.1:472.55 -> 0.78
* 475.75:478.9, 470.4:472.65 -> 0.73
